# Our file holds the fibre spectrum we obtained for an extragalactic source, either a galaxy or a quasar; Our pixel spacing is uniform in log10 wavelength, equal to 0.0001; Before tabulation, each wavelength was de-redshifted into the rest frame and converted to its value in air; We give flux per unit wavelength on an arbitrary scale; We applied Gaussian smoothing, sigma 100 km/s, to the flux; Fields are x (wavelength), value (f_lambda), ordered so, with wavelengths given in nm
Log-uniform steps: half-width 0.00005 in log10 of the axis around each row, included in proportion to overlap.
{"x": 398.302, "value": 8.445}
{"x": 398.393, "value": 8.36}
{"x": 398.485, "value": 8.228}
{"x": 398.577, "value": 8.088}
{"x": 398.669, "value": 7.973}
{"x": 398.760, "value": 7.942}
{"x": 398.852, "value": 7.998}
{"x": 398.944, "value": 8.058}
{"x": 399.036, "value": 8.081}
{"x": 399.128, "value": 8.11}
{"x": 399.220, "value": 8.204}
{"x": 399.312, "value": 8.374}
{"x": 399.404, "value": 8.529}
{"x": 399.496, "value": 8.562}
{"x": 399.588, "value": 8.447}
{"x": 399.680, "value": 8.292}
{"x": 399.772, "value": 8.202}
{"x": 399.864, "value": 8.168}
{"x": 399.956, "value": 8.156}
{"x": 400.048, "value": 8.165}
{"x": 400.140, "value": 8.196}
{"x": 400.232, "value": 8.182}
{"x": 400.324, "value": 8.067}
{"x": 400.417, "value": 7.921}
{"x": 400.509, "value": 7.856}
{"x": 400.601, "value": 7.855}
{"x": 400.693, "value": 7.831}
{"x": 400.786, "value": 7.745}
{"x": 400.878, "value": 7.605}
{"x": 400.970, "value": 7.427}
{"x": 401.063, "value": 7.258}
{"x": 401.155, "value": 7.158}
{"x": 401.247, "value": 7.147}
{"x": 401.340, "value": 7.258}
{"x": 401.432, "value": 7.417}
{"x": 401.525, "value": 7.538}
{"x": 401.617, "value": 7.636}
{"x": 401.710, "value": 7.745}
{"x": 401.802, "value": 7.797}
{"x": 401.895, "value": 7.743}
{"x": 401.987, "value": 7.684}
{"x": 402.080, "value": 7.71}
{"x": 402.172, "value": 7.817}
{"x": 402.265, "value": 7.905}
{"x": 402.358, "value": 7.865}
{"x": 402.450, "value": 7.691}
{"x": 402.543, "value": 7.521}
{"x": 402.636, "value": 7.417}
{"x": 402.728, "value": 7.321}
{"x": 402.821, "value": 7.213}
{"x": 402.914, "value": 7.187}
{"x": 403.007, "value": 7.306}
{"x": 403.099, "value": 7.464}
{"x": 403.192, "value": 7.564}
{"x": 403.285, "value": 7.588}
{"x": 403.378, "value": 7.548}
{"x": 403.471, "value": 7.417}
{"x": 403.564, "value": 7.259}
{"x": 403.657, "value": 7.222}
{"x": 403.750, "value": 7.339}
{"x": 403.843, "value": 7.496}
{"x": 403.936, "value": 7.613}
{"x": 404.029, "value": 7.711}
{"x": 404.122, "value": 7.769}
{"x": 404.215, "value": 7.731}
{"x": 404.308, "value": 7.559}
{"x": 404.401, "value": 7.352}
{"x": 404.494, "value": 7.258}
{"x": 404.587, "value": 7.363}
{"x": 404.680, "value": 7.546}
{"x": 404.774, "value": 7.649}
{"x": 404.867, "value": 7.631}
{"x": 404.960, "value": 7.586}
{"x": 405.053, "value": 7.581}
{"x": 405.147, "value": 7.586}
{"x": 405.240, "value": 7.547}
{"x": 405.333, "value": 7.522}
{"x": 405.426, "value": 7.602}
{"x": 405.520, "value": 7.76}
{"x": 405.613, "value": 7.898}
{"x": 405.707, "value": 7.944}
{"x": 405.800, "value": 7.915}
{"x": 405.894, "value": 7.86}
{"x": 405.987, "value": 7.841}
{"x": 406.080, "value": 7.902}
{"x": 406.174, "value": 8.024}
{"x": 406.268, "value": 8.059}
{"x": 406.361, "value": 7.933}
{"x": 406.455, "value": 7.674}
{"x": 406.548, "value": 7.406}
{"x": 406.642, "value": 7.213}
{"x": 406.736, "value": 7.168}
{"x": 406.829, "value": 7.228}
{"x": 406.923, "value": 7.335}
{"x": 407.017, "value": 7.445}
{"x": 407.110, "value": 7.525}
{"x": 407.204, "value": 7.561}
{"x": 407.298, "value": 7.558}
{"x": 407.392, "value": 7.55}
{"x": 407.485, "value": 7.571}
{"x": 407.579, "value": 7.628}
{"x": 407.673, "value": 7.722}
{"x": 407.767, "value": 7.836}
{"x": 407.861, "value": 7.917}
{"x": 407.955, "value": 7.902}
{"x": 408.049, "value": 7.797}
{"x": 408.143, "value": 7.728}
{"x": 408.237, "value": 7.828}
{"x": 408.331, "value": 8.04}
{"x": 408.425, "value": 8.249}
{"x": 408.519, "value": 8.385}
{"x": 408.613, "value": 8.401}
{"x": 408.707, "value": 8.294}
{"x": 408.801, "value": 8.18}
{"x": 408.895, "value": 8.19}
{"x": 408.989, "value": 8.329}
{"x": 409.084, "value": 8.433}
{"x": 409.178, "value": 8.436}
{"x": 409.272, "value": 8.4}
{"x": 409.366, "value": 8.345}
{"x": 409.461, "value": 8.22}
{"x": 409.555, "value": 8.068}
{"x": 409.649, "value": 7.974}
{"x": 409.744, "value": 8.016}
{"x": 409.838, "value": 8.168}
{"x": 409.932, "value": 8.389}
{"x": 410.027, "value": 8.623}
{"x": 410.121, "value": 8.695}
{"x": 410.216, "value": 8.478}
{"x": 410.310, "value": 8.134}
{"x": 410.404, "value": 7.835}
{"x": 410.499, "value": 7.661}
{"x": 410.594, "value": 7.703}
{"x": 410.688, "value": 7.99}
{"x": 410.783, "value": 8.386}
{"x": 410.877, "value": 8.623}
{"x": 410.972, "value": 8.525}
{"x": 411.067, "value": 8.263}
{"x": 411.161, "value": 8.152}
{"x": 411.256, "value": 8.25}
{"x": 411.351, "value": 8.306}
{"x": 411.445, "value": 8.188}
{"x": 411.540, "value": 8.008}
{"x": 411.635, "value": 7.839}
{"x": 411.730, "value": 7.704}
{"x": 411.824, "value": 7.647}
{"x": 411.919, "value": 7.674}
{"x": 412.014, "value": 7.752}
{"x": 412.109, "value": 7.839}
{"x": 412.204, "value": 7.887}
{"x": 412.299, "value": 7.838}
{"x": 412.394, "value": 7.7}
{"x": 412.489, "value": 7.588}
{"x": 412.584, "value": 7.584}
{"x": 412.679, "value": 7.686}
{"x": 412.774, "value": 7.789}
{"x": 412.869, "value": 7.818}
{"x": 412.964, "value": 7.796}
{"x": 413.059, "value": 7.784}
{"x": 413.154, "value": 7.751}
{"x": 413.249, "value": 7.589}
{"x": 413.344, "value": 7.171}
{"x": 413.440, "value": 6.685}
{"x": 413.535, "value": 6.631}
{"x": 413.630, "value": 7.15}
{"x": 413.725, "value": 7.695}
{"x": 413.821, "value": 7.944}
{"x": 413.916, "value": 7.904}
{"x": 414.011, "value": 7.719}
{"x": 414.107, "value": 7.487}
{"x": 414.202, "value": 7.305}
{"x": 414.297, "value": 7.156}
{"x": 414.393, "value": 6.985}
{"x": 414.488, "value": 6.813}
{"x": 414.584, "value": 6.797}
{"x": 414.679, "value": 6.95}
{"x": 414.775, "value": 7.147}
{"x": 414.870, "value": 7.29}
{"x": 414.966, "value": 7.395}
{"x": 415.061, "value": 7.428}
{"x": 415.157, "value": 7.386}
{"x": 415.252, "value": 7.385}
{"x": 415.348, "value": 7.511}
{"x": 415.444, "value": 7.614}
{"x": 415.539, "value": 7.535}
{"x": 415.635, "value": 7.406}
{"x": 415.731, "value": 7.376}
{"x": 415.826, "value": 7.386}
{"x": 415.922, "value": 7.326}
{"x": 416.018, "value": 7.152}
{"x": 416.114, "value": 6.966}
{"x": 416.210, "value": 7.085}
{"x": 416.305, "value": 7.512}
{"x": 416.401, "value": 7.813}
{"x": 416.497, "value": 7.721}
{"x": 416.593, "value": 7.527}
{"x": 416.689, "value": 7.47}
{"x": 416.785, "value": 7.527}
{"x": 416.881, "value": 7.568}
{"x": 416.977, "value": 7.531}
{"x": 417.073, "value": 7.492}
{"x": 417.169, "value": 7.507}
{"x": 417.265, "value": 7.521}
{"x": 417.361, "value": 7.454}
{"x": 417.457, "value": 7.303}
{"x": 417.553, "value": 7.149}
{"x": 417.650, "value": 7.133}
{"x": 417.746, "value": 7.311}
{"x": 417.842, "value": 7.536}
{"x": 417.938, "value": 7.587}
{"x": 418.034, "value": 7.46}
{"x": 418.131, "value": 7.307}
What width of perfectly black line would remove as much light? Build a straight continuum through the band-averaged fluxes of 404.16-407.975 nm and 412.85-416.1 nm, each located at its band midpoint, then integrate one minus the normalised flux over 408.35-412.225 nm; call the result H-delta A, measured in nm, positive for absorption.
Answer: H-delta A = -0.35 nm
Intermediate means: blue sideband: 7.63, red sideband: 7.36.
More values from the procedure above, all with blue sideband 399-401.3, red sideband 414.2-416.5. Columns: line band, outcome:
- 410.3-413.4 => -0.18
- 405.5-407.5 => 0.01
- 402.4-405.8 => 0.12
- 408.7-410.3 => -0.16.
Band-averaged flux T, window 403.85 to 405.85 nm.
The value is 7.62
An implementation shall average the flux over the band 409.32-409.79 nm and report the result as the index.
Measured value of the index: 8.11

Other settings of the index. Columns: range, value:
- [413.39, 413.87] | 7.22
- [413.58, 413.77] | 7.43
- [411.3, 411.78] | 8.02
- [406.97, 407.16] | 7.5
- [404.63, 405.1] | 7.59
